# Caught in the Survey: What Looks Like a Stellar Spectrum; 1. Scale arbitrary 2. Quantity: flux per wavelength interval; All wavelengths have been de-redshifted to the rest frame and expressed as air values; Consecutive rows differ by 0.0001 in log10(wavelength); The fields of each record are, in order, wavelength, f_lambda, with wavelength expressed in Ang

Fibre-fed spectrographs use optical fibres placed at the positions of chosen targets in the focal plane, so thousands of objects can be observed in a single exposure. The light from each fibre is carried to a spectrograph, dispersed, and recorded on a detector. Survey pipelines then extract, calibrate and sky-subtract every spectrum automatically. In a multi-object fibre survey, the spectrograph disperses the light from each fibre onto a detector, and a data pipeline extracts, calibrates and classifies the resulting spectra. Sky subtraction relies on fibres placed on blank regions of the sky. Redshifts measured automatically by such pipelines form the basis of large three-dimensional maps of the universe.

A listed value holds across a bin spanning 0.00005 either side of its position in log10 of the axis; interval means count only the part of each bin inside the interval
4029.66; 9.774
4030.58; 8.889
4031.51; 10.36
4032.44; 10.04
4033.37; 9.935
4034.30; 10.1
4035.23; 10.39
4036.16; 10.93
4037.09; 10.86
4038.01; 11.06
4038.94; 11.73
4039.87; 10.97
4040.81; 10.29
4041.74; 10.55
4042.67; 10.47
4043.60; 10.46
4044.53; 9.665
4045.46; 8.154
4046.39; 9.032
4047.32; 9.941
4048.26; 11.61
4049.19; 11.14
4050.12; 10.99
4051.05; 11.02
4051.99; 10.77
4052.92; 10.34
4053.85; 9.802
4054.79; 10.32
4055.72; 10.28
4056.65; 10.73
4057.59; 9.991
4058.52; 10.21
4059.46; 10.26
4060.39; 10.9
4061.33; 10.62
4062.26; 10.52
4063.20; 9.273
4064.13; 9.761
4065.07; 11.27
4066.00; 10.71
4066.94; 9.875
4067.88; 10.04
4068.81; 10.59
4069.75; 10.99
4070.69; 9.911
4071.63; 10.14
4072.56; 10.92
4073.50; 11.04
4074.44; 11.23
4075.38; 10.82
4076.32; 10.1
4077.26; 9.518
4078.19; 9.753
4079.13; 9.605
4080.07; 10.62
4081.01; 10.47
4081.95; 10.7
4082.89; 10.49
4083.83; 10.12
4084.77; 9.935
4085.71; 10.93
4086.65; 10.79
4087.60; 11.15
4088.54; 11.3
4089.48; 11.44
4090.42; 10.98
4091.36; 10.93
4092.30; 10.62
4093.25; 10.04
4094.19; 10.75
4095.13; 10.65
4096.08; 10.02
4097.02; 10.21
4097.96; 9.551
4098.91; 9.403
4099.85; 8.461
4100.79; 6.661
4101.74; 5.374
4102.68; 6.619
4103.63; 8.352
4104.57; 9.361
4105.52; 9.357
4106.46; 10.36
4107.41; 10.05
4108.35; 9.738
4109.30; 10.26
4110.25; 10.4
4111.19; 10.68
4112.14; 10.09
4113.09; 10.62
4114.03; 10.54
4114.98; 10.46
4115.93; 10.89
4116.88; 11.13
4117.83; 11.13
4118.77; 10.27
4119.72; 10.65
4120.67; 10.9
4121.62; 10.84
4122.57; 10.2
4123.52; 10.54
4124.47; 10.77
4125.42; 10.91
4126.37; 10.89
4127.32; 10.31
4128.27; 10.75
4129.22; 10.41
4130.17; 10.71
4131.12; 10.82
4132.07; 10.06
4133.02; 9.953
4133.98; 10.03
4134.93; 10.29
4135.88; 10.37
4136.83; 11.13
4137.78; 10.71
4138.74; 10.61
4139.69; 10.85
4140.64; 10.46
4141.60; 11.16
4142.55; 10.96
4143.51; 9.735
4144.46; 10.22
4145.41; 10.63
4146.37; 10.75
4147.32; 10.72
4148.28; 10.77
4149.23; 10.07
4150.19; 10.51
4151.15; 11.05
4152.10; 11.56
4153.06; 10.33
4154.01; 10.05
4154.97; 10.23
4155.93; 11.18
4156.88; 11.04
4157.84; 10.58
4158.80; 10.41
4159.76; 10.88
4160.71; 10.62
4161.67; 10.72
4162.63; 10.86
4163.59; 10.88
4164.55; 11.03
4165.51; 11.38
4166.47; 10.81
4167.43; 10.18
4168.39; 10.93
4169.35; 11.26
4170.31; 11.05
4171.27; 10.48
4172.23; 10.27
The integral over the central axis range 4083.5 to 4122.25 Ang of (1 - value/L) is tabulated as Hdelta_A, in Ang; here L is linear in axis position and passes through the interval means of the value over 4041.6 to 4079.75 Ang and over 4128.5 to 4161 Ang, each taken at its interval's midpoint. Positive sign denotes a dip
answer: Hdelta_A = 1.51 Ang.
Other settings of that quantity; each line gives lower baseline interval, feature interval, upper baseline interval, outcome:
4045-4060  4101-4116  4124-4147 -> 1.42 Ang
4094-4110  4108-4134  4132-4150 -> -2.02 Ang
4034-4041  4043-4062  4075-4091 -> 0.72 Ang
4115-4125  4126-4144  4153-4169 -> 0.31 Ang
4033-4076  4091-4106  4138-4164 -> 2.00 Ang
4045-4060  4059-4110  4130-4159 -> 1.59 Ang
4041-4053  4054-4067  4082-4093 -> 0.16 Ang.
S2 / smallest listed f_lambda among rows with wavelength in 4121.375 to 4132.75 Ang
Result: 10.06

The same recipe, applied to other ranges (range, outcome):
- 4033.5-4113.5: 5.374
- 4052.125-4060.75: 9.802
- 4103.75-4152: 9.357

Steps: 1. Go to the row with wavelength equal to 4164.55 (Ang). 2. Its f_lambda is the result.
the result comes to 11.03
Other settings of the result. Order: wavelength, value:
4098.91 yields 9.403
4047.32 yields 9.941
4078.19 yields 9.753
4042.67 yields 10.47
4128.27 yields 10.75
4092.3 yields 10.62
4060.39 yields 10.9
